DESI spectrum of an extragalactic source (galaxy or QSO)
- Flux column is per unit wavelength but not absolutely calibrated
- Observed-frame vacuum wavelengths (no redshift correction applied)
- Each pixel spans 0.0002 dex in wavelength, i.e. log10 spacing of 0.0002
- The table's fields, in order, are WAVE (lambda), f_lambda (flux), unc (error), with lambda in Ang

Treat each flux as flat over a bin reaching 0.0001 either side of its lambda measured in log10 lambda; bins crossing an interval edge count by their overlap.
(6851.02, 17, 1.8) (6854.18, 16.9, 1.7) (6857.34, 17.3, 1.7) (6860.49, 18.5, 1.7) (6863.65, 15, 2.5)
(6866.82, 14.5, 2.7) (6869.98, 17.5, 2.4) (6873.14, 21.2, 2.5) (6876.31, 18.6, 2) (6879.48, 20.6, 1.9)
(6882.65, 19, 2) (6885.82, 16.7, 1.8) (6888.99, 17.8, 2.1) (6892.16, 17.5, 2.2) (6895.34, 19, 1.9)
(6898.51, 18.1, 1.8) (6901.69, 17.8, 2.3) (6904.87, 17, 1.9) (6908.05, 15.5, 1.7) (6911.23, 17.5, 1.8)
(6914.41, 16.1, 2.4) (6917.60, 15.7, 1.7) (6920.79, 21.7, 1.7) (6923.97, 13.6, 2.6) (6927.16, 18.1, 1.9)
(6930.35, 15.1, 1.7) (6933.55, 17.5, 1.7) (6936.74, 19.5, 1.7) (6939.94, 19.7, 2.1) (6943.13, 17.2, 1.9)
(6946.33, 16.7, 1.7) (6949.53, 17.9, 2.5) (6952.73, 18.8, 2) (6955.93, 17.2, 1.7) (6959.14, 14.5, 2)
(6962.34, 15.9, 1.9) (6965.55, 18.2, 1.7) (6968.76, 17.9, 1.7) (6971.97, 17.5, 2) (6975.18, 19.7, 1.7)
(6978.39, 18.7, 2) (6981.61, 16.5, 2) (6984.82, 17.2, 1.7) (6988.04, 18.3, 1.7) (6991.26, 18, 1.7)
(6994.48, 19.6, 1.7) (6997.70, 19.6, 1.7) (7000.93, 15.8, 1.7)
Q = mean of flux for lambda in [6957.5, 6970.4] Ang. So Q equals 16.6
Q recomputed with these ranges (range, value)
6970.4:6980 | 18.6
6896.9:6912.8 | 17.2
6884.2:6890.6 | 17.3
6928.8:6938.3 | 17.4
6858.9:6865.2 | 16.8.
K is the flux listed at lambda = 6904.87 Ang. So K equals 17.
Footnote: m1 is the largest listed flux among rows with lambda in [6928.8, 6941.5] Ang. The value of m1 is 19.7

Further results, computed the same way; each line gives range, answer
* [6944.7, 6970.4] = 18.8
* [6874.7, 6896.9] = 20.6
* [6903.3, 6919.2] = 17.5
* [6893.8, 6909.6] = 19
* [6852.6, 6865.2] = 18.5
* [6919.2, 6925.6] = 21.7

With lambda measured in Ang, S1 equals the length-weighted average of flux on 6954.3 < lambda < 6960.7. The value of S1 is 15.9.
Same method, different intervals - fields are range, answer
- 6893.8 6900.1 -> 18.6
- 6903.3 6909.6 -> 16.3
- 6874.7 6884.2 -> 19.4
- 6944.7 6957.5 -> 17.7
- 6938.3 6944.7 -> 18.5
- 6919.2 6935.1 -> 17.2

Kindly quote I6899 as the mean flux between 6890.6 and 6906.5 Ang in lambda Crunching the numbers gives 17.9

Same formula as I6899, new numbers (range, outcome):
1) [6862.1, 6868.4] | 14.7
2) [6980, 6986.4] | 16.9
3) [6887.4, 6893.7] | 17.7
